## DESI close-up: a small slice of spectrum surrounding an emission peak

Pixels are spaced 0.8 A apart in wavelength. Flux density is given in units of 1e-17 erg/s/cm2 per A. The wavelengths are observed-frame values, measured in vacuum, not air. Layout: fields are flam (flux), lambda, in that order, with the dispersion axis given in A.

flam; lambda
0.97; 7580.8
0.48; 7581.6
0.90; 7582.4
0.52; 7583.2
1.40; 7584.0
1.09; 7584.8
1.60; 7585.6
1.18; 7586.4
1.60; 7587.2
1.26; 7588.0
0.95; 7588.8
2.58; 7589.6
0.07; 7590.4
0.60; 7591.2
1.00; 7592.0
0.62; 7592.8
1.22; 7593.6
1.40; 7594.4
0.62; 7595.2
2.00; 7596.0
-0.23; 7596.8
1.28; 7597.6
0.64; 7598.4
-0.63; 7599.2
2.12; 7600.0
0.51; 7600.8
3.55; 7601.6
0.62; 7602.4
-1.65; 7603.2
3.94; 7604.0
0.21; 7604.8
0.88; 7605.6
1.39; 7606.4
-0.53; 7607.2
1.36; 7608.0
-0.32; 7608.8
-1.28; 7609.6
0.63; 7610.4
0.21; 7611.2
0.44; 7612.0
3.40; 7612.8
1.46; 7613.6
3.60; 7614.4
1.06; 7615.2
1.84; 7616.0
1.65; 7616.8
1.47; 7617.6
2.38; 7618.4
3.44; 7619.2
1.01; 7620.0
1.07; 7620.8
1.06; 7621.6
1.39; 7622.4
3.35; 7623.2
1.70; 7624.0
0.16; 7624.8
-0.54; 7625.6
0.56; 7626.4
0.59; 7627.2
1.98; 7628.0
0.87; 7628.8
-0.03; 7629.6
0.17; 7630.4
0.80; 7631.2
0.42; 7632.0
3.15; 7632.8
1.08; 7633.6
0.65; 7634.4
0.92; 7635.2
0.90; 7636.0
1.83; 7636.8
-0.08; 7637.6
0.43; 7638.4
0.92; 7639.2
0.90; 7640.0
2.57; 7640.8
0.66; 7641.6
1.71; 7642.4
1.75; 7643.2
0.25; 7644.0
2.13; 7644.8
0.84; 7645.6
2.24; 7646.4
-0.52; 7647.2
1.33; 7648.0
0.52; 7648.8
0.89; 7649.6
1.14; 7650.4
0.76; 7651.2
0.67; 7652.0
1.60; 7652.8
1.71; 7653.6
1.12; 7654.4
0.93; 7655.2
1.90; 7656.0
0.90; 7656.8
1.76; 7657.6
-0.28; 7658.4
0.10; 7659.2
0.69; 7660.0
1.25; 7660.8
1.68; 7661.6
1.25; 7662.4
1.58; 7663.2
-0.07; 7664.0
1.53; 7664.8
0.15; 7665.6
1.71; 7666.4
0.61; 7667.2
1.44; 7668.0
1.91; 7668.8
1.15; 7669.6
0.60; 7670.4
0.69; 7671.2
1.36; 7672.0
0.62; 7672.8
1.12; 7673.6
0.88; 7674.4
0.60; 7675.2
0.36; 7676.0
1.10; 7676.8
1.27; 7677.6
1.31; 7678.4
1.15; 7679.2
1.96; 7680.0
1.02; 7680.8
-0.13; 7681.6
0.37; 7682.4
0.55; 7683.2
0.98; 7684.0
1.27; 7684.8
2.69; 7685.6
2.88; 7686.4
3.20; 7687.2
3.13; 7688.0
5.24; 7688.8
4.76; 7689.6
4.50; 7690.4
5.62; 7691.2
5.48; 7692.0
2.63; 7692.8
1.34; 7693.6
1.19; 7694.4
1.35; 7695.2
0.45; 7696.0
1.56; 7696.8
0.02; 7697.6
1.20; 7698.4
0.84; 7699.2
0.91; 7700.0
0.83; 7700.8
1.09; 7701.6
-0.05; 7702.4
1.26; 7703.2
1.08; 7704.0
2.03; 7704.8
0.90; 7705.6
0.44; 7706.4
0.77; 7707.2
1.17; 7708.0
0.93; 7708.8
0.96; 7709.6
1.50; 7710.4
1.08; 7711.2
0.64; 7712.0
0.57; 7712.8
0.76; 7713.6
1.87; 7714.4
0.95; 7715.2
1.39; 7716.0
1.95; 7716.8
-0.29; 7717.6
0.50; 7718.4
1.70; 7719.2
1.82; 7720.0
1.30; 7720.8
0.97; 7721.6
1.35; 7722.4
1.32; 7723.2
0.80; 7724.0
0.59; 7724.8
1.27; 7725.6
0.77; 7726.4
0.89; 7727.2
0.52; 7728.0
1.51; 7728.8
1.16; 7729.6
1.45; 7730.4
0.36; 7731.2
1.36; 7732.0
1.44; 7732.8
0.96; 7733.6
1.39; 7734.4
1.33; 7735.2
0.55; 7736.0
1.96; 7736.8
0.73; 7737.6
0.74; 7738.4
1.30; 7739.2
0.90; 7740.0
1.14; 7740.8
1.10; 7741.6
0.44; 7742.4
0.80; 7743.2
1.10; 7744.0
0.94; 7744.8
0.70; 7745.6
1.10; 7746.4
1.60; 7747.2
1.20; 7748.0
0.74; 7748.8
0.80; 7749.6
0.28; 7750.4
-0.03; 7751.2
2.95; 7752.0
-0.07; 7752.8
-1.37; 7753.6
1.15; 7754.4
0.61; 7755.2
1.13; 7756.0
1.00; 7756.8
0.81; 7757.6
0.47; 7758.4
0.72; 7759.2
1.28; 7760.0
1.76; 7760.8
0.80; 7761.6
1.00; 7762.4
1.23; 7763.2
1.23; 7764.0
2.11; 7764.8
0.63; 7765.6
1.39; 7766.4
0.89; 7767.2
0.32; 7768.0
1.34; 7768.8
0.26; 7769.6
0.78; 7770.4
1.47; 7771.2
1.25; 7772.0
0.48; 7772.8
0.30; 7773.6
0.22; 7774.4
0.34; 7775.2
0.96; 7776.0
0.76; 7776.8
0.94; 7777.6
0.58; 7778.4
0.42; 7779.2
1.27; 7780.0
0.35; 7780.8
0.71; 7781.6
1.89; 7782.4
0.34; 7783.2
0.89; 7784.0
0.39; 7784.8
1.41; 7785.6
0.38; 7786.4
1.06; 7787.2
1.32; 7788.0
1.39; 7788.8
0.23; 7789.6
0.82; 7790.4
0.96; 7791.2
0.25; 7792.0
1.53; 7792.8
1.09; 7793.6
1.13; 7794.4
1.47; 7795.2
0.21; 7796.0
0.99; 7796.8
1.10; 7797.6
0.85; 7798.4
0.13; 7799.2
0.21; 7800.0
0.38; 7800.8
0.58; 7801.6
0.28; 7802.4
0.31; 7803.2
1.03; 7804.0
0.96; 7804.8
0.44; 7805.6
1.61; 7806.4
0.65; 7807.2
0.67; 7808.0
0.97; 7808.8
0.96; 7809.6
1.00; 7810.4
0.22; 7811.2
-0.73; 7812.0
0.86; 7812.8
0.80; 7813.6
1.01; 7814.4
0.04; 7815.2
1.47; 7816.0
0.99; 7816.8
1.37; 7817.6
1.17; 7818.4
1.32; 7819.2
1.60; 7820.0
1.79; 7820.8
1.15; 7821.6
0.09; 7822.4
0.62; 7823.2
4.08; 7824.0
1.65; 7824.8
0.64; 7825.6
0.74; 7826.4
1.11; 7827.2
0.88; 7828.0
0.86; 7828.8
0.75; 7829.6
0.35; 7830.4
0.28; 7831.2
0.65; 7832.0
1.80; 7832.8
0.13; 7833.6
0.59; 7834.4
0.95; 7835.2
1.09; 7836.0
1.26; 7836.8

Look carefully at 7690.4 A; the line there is [O III] 5007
